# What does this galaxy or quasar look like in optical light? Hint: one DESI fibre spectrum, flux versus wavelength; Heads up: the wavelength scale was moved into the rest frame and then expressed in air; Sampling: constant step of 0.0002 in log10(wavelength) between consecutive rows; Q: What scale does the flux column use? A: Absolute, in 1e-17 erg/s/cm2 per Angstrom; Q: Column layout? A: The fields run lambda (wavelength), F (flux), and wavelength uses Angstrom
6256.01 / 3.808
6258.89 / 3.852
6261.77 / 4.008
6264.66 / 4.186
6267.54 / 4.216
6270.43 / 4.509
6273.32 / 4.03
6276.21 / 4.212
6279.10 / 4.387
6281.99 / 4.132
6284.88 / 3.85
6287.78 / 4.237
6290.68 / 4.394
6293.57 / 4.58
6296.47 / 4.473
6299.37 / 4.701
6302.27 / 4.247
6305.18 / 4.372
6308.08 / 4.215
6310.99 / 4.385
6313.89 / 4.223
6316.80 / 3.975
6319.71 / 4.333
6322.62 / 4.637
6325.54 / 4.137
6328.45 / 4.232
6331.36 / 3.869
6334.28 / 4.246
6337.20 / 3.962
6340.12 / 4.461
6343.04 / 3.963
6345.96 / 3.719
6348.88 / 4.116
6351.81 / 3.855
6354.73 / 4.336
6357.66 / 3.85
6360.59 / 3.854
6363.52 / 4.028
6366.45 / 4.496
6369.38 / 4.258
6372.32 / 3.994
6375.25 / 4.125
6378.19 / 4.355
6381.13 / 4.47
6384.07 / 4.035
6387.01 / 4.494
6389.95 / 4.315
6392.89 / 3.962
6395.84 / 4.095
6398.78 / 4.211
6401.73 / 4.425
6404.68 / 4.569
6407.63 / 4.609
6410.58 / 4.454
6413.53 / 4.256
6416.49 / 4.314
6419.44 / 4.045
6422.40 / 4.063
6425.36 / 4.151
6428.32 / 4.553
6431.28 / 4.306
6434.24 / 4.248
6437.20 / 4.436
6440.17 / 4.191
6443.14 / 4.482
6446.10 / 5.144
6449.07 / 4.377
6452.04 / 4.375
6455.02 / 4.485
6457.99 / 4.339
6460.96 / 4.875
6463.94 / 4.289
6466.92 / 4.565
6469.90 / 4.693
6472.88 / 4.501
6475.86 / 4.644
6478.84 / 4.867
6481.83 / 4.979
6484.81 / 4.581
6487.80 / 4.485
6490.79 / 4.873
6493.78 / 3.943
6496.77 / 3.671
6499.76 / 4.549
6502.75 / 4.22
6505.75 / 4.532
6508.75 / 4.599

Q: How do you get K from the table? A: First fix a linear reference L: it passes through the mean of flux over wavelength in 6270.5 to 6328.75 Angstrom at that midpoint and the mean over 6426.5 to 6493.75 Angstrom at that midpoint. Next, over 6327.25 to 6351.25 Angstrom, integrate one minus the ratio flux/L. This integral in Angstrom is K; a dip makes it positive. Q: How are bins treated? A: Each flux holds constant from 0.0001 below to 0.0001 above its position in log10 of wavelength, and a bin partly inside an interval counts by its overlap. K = 1.6 Angstrom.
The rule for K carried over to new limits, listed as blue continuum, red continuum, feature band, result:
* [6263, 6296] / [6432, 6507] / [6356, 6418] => 2.0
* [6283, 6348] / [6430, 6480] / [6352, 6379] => 1.3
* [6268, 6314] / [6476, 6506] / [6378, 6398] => 0.7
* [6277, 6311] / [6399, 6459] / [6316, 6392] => 3.4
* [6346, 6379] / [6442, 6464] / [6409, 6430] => 0.6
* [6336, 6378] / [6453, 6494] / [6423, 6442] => 0.5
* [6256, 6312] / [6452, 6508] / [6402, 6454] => 0.5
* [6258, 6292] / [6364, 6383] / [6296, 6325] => -1.0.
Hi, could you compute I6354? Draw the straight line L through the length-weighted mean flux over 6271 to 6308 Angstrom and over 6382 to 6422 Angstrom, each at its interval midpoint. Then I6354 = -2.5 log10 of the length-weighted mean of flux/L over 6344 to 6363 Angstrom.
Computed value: 0.09 mag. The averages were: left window 4.3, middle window 3.96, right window 4.29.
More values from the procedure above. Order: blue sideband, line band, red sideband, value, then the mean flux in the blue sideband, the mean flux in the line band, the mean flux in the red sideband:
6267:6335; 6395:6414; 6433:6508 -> 0.005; 4.28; 4.39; 4.5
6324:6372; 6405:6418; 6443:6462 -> -0.009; 4.08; 4.42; 4.58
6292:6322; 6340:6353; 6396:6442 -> 0.095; 4.36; 3.98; 4.32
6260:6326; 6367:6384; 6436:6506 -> 0.037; 4.28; 4.24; 4.5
